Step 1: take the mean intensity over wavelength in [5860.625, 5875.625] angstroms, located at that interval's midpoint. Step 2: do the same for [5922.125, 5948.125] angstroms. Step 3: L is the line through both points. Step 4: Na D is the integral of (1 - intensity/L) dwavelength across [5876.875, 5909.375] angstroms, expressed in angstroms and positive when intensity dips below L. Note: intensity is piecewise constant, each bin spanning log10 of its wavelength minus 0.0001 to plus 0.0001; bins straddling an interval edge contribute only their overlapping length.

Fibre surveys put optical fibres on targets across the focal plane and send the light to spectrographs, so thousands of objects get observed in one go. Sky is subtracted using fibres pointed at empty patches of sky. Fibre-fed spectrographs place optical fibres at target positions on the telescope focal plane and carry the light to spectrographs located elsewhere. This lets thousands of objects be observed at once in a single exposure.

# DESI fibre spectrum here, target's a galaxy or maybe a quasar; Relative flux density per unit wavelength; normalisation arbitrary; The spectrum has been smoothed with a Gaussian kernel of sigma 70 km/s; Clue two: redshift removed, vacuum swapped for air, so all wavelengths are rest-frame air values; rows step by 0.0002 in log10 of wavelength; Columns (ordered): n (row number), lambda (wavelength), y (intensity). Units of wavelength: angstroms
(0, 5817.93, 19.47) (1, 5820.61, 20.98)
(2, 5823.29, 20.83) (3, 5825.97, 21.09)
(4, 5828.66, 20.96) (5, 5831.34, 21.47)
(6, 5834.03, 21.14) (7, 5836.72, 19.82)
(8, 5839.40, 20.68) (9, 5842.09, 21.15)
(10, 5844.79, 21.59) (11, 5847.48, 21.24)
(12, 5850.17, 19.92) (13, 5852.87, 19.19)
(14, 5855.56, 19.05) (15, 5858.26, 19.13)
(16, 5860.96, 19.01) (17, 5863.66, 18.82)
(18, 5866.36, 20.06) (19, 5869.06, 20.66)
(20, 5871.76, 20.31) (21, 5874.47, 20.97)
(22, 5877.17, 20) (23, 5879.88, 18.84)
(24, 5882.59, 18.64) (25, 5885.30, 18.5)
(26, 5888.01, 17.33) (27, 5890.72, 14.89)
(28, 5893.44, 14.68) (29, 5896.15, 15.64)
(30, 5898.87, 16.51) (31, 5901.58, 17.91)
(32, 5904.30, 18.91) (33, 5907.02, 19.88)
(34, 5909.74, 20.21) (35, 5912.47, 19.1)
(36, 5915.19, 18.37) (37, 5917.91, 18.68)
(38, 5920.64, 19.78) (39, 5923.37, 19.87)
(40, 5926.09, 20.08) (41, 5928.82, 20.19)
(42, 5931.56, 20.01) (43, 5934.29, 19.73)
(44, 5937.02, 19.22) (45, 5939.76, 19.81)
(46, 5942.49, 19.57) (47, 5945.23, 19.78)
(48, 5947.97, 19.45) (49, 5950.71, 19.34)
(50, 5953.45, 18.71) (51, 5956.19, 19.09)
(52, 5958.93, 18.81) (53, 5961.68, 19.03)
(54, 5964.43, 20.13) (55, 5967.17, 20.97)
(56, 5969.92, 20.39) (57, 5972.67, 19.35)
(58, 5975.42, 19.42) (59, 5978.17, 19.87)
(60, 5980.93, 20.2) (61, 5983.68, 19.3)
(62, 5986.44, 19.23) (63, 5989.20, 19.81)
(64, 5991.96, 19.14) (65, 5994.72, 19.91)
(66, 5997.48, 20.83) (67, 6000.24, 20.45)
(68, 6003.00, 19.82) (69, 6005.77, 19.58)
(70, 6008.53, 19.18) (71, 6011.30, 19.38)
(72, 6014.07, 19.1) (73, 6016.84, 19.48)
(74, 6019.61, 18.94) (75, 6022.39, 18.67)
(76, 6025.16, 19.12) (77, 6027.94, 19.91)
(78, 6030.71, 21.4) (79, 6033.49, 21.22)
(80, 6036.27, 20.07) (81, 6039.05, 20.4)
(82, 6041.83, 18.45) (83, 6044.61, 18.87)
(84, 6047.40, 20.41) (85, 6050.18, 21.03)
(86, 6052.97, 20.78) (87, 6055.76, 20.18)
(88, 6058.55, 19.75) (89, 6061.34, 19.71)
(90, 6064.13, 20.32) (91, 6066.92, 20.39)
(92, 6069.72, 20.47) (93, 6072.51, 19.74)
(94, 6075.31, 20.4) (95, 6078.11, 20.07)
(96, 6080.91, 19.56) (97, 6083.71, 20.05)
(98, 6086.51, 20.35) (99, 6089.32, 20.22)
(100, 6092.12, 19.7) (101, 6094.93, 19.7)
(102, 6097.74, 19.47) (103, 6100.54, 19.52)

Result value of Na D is 3.7 angstroms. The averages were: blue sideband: 20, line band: 17.6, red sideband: 19.8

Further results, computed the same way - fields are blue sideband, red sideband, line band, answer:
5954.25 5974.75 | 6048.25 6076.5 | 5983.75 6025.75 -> 0.8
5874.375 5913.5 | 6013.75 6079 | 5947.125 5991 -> -1.3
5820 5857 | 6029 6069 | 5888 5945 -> 5.1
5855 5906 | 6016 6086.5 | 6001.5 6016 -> 0.1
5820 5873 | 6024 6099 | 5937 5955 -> 0.7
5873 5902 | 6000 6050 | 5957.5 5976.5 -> -0.9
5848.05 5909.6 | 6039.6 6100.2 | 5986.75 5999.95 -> -0.3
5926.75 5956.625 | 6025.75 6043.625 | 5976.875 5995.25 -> 0.2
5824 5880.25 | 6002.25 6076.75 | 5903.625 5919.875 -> 0.7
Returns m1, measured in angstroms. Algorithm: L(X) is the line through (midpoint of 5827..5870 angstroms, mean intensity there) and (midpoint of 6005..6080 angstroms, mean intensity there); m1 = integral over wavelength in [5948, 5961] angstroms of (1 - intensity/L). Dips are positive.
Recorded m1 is 0.7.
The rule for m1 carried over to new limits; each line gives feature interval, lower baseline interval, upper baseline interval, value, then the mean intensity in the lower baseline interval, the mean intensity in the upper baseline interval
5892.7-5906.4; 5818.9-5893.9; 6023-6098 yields 1.9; 19.7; 20.1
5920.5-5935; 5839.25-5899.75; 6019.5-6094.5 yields -0.5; 19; 20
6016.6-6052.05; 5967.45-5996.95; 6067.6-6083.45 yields 0.1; 19.7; 20.1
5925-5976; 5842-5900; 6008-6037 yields -0.9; 18.9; 19.7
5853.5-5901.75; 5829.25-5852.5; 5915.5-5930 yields 4.5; 20.8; 19.6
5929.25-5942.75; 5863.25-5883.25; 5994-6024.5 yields 0.0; 19.9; 19.6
